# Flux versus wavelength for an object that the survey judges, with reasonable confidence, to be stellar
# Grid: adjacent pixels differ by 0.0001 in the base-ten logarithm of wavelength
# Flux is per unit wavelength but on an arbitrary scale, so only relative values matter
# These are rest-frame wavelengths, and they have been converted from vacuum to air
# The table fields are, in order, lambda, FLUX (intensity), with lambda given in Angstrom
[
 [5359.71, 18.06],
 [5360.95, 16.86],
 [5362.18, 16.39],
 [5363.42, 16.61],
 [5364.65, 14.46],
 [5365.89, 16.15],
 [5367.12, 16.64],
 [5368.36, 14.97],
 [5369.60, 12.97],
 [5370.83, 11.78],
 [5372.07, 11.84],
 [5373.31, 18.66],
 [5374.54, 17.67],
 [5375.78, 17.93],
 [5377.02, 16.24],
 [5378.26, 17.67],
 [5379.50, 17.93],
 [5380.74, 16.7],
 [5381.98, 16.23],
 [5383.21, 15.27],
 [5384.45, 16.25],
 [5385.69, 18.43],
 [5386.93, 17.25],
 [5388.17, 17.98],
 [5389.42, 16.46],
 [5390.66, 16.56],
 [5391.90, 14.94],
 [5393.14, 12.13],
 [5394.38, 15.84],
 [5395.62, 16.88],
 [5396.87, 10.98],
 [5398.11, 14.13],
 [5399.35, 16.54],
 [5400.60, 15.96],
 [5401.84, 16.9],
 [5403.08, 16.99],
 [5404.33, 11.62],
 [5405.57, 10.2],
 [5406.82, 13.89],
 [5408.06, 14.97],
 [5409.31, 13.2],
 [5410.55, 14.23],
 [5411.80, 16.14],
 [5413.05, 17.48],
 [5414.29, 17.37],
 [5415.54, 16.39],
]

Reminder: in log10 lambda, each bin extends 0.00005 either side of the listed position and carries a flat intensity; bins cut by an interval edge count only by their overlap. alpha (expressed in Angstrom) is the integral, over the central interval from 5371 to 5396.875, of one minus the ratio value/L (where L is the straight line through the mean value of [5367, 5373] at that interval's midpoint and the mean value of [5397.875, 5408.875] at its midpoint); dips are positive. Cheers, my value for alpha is -4.1 Angstrom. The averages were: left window 13.6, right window 14.6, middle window 16.2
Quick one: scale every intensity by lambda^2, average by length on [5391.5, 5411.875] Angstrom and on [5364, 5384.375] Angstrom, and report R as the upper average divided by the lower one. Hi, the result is 0.92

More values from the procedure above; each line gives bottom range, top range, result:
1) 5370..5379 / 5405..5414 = 0.92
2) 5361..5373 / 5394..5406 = 1.00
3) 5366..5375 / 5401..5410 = 0.95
